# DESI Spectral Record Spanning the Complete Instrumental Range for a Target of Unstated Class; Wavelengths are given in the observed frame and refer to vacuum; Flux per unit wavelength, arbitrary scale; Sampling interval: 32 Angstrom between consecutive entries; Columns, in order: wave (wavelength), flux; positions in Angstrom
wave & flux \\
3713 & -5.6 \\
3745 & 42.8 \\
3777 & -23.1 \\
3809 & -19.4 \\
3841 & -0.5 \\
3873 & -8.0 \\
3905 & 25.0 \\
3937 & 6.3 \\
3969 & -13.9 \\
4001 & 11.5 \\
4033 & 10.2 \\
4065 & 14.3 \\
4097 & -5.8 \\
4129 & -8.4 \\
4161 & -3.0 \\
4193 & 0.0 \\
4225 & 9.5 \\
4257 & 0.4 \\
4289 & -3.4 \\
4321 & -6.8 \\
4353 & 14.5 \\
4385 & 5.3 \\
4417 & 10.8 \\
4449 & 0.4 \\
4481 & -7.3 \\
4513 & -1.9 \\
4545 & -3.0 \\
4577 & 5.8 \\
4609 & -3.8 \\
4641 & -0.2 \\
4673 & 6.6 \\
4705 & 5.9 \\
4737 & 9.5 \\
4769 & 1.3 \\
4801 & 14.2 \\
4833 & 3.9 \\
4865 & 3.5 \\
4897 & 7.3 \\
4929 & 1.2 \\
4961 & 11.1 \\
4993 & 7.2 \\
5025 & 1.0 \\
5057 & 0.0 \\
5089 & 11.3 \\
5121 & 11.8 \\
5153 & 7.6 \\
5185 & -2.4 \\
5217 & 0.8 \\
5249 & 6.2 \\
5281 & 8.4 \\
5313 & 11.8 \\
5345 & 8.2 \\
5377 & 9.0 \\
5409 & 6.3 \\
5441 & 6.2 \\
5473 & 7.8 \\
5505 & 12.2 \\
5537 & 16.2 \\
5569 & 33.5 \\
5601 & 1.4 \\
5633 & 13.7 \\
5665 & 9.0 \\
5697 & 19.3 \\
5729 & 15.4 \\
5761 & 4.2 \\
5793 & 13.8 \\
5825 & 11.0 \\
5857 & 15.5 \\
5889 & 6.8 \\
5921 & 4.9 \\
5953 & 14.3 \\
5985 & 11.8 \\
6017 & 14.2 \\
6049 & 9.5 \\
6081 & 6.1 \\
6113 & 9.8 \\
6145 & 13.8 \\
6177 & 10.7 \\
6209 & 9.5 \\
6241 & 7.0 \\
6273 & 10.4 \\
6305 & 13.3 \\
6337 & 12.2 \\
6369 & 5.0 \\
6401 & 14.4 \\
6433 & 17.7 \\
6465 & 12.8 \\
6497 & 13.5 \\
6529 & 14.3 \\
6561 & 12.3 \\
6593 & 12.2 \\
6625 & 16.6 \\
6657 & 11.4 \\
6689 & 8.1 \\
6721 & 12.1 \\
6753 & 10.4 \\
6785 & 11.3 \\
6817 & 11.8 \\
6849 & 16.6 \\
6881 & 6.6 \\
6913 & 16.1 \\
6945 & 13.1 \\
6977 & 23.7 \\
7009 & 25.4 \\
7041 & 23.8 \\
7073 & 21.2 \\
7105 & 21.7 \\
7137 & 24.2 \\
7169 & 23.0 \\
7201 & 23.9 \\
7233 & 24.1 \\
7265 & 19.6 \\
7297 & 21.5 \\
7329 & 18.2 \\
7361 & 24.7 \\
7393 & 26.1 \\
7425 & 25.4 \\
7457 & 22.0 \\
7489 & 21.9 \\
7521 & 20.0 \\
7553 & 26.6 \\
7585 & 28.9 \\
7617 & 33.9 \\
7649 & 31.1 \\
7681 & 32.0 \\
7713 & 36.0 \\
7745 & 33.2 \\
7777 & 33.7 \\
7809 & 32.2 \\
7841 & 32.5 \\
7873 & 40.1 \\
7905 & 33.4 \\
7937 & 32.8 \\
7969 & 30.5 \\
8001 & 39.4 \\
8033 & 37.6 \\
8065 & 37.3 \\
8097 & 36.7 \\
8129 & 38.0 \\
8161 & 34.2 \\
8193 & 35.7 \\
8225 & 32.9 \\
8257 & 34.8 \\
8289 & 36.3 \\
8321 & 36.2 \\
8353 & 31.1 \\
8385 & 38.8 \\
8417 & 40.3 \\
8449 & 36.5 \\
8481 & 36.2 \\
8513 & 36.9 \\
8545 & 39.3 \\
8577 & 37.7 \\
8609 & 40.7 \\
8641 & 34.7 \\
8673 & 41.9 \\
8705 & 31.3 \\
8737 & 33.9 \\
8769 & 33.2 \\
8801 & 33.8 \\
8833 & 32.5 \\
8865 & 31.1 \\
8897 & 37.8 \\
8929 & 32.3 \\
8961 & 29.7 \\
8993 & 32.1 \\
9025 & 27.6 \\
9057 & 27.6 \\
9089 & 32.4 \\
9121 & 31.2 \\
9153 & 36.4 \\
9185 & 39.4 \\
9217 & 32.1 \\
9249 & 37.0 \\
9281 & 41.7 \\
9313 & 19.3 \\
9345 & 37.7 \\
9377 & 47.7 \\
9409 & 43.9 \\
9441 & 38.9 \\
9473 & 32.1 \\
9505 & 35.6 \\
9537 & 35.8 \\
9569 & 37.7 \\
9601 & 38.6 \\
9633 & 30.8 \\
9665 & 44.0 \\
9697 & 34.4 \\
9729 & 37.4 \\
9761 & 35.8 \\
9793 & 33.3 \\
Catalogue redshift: 0.75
